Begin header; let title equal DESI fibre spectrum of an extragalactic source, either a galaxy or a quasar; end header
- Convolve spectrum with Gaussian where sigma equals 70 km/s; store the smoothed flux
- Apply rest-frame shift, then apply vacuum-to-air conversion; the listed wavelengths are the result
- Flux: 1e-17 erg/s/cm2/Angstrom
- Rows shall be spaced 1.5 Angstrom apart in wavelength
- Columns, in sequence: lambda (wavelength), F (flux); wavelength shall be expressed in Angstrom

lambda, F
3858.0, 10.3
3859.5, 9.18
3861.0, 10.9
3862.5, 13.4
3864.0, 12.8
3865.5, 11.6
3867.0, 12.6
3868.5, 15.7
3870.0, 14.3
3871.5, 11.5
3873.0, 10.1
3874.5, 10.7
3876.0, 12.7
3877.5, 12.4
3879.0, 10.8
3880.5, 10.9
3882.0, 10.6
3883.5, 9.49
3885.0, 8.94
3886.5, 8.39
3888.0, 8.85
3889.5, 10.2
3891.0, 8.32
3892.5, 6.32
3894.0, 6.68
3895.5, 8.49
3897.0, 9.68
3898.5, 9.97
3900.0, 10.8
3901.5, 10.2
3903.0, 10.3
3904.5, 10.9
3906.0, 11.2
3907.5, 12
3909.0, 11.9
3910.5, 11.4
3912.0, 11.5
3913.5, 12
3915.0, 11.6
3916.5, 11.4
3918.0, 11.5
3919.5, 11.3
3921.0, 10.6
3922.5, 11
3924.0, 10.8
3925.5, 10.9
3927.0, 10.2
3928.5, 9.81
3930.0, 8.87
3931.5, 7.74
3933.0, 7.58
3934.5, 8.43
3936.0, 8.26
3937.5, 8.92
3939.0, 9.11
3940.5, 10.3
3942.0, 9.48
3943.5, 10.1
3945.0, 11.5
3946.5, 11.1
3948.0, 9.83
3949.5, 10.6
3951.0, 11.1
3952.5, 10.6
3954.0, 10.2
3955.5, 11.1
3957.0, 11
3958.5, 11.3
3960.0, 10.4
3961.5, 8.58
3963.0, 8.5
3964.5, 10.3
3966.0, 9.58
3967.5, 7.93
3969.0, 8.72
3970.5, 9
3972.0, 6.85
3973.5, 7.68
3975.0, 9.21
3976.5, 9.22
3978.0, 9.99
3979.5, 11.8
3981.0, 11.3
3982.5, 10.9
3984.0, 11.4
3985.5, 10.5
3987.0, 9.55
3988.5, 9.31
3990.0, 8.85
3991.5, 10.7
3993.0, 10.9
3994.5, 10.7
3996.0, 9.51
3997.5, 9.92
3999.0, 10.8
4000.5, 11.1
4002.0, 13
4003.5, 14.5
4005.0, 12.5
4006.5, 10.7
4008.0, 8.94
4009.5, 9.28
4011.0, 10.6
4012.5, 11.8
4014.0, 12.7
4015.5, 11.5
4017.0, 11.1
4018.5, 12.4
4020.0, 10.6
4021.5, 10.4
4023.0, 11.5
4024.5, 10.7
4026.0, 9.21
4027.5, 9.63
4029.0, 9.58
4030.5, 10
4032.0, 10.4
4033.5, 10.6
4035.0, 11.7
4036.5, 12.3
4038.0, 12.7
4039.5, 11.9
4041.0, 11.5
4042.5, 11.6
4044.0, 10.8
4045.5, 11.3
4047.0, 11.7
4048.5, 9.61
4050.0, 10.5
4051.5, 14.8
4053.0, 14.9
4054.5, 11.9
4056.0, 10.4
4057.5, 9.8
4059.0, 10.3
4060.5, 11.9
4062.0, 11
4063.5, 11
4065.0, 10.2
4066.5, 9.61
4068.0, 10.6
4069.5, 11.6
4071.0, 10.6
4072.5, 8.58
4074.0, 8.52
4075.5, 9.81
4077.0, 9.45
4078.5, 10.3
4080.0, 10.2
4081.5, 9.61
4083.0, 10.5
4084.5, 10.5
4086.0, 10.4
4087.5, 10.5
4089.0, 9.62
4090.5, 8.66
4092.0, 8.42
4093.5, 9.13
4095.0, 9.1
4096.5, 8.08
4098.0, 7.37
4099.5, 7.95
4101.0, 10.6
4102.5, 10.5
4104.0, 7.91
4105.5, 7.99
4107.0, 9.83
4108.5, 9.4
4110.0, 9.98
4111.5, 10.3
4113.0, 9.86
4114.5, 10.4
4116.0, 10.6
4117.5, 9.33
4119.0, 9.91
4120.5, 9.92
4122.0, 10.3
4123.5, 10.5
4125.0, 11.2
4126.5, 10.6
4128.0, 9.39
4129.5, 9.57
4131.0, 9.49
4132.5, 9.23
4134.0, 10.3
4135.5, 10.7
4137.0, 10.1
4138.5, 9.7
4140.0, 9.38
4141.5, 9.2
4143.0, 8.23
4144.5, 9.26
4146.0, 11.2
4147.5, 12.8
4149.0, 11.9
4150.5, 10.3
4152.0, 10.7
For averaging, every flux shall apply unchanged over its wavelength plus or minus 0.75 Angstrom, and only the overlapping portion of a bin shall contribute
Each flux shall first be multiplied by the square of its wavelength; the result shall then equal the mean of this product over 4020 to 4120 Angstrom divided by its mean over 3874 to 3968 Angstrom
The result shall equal 1.10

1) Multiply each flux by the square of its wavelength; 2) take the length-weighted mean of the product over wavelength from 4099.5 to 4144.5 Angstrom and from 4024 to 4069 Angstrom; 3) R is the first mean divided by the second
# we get 0.91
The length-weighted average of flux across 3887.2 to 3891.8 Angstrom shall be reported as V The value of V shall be 9.08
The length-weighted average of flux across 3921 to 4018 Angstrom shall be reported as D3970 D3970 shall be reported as 10.2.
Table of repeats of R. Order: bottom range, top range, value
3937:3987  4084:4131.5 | 1.04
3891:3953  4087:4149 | 1.06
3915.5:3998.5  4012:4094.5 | 1.13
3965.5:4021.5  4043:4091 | 1.06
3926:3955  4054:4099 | 1.09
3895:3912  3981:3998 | 1.00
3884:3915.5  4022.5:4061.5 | 1.21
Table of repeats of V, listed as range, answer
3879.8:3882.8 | 10.7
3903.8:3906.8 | 11.1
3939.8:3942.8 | 9.89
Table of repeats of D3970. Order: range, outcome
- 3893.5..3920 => 10.7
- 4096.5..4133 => 9.64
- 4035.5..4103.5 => 10.4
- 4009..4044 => 11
